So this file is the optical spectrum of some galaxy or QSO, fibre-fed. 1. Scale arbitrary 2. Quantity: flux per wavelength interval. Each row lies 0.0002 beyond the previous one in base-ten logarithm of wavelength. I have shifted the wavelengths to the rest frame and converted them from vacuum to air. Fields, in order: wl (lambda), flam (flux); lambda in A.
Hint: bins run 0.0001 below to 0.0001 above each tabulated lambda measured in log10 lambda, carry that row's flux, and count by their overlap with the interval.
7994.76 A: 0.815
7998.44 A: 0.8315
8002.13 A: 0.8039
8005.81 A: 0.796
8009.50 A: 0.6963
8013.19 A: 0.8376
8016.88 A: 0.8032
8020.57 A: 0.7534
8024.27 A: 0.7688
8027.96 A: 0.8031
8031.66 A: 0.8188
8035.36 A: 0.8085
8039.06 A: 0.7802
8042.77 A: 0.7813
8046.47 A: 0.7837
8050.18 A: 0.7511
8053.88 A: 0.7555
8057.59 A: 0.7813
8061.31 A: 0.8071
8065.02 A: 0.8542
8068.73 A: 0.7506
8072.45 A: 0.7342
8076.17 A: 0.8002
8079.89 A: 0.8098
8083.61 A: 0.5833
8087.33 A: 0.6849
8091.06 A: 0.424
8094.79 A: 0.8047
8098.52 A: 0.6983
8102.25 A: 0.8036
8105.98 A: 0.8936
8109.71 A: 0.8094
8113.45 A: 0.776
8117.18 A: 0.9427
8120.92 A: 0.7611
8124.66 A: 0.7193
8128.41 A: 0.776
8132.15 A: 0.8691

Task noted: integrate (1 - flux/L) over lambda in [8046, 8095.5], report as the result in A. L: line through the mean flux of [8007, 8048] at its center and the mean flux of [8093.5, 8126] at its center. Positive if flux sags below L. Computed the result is 3.71 A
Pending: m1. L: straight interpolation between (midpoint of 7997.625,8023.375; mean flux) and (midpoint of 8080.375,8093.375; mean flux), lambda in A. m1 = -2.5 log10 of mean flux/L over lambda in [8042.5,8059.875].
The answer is -0.13 mag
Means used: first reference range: 0.786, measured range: 0.771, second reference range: 0.598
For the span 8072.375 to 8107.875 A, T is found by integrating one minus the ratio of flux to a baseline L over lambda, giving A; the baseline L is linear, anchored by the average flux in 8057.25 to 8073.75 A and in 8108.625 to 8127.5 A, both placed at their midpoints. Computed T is 3.1 A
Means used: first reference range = 0.787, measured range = 0.723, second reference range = 0.8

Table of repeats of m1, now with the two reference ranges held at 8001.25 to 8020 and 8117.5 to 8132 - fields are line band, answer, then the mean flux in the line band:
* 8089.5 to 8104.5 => 0.14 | 0.693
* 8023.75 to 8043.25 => -0.02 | 0.796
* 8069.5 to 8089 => 0.09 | 0.724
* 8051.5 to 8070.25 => -0.01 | 0.79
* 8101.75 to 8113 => -0.06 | 0.832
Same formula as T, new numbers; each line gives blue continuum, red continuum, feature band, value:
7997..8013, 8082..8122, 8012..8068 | -1.45 A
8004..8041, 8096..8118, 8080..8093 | 3.36 A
